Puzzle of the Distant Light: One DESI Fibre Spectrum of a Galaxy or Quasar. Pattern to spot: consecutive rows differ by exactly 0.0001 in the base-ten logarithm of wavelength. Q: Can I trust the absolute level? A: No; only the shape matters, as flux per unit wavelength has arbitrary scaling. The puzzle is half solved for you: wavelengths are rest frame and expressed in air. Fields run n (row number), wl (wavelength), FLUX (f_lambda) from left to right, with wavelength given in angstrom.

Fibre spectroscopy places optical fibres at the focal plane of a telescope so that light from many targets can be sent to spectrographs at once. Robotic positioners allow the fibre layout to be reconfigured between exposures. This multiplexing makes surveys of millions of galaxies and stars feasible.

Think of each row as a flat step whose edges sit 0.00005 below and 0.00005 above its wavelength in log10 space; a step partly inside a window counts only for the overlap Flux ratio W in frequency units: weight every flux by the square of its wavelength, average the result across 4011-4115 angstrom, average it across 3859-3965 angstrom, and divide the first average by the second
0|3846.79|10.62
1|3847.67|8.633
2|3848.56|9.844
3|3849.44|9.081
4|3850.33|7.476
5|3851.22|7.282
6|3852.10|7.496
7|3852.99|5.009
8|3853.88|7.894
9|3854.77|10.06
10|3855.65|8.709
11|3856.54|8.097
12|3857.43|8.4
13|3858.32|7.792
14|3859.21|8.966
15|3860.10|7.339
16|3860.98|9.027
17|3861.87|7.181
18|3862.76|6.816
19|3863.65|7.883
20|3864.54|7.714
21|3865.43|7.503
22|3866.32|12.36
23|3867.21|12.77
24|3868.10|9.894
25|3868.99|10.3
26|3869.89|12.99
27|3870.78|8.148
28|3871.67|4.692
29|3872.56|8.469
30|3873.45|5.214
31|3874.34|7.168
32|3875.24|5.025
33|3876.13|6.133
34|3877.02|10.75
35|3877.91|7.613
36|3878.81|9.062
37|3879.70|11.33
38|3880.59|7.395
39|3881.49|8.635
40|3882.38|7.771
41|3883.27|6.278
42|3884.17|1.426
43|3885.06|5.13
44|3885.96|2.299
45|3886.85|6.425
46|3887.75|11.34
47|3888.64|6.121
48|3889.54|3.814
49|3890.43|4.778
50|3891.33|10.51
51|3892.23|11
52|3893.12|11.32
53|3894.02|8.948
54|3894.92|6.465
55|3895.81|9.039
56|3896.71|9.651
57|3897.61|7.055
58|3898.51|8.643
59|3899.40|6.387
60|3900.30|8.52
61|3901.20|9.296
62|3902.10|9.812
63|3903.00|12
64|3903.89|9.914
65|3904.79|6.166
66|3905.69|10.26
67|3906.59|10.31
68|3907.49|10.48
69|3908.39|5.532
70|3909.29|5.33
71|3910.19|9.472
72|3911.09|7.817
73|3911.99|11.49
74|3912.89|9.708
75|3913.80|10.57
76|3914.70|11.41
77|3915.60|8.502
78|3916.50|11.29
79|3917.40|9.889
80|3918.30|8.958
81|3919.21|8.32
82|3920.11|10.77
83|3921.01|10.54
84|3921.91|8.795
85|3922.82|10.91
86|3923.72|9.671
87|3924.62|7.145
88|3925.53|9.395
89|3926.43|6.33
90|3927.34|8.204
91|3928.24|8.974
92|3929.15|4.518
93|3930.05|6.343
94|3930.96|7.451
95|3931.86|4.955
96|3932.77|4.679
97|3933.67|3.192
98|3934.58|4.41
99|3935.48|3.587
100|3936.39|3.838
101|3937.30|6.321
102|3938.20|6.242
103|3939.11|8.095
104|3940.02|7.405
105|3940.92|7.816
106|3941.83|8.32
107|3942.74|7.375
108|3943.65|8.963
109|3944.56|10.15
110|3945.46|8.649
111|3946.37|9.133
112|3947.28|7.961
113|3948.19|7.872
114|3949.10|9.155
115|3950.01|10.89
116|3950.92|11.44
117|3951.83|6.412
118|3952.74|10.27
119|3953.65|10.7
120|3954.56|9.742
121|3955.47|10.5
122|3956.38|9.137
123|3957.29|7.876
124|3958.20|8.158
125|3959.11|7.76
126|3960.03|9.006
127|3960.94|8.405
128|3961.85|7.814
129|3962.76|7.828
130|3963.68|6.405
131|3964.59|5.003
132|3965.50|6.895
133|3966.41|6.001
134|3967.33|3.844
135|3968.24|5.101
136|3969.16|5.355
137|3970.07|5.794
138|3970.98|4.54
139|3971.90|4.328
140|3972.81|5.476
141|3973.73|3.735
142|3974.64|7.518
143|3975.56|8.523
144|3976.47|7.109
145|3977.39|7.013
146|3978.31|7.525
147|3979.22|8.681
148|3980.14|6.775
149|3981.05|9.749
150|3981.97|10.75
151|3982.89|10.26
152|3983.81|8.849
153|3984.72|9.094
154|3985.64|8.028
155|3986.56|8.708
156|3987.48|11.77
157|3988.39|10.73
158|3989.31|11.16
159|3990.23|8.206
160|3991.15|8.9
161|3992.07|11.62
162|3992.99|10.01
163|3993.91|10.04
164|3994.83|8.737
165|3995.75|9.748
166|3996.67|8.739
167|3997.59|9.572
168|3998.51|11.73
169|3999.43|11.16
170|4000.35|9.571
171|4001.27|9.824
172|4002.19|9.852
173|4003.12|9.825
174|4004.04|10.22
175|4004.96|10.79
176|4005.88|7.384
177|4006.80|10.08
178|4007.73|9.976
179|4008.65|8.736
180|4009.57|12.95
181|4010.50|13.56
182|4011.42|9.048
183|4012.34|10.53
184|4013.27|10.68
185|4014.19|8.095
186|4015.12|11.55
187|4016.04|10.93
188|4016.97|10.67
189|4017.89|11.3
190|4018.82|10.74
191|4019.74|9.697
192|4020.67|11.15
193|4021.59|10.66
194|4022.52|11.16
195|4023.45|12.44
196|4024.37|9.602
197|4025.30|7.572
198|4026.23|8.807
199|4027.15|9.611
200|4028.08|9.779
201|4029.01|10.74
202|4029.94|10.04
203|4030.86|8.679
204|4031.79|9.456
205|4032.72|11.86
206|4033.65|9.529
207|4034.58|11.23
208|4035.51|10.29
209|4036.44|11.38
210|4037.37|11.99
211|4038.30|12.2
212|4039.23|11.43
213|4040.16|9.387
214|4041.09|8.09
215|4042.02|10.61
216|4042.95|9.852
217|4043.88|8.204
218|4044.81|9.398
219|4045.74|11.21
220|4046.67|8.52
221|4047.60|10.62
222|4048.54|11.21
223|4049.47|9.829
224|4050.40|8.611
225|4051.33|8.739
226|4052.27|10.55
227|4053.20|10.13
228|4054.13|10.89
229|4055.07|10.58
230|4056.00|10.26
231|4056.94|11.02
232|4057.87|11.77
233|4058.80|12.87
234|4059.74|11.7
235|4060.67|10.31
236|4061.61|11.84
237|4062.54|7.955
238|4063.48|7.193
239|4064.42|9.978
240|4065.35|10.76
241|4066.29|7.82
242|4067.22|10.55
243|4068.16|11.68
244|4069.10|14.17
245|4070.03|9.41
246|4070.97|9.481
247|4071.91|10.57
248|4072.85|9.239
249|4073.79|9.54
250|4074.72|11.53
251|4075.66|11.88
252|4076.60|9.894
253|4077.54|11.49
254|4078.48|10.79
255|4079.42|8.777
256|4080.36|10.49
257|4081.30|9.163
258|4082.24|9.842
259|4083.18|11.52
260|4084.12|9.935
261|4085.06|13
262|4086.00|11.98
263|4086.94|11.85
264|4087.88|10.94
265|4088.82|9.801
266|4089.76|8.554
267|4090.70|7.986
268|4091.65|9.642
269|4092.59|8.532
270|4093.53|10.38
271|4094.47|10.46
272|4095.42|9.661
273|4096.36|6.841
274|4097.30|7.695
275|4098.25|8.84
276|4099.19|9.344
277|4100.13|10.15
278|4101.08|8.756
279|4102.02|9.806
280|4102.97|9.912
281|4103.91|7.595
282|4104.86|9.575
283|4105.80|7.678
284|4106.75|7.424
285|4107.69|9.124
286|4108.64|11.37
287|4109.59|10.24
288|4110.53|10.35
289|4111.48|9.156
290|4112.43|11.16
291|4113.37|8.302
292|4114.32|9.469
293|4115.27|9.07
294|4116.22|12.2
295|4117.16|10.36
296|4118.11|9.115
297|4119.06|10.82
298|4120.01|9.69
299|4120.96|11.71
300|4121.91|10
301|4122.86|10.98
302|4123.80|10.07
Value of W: 1.3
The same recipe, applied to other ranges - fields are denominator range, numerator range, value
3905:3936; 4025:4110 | 1.32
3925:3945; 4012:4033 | 1.61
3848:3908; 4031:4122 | 1.36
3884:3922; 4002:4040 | 1.29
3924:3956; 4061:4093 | 1.43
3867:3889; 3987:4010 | 1.40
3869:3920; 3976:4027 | 1.26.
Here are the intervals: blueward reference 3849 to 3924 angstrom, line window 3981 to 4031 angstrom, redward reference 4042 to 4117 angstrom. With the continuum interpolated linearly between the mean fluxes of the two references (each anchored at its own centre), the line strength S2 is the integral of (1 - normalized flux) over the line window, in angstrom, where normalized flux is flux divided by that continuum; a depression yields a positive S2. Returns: -3.7 angstrom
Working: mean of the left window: 8.43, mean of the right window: 9.99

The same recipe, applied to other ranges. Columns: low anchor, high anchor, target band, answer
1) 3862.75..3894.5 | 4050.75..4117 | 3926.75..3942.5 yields 4.34 angstrom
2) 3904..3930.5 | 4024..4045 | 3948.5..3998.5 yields 6.05 angstrom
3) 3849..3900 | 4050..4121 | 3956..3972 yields 3.89 angstrom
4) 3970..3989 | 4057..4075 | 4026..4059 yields -1.66 angstrom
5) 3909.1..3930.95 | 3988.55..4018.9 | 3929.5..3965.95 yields 6.69 angstrom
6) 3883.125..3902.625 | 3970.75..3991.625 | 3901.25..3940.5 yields -2.14 angstrom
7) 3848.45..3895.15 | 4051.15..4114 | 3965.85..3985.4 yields 4.37 angstrom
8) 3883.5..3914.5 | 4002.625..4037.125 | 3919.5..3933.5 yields 1.32 angstrom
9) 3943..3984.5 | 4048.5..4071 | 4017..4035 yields -1.40 angstrom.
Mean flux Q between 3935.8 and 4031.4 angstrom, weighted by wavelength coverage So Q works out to 8.87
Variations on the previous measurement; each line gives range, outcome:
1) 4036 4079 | 10.4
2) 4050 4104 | 10.1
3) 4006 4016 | 10.4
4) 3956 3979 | 6.66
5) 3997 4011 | 10.3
